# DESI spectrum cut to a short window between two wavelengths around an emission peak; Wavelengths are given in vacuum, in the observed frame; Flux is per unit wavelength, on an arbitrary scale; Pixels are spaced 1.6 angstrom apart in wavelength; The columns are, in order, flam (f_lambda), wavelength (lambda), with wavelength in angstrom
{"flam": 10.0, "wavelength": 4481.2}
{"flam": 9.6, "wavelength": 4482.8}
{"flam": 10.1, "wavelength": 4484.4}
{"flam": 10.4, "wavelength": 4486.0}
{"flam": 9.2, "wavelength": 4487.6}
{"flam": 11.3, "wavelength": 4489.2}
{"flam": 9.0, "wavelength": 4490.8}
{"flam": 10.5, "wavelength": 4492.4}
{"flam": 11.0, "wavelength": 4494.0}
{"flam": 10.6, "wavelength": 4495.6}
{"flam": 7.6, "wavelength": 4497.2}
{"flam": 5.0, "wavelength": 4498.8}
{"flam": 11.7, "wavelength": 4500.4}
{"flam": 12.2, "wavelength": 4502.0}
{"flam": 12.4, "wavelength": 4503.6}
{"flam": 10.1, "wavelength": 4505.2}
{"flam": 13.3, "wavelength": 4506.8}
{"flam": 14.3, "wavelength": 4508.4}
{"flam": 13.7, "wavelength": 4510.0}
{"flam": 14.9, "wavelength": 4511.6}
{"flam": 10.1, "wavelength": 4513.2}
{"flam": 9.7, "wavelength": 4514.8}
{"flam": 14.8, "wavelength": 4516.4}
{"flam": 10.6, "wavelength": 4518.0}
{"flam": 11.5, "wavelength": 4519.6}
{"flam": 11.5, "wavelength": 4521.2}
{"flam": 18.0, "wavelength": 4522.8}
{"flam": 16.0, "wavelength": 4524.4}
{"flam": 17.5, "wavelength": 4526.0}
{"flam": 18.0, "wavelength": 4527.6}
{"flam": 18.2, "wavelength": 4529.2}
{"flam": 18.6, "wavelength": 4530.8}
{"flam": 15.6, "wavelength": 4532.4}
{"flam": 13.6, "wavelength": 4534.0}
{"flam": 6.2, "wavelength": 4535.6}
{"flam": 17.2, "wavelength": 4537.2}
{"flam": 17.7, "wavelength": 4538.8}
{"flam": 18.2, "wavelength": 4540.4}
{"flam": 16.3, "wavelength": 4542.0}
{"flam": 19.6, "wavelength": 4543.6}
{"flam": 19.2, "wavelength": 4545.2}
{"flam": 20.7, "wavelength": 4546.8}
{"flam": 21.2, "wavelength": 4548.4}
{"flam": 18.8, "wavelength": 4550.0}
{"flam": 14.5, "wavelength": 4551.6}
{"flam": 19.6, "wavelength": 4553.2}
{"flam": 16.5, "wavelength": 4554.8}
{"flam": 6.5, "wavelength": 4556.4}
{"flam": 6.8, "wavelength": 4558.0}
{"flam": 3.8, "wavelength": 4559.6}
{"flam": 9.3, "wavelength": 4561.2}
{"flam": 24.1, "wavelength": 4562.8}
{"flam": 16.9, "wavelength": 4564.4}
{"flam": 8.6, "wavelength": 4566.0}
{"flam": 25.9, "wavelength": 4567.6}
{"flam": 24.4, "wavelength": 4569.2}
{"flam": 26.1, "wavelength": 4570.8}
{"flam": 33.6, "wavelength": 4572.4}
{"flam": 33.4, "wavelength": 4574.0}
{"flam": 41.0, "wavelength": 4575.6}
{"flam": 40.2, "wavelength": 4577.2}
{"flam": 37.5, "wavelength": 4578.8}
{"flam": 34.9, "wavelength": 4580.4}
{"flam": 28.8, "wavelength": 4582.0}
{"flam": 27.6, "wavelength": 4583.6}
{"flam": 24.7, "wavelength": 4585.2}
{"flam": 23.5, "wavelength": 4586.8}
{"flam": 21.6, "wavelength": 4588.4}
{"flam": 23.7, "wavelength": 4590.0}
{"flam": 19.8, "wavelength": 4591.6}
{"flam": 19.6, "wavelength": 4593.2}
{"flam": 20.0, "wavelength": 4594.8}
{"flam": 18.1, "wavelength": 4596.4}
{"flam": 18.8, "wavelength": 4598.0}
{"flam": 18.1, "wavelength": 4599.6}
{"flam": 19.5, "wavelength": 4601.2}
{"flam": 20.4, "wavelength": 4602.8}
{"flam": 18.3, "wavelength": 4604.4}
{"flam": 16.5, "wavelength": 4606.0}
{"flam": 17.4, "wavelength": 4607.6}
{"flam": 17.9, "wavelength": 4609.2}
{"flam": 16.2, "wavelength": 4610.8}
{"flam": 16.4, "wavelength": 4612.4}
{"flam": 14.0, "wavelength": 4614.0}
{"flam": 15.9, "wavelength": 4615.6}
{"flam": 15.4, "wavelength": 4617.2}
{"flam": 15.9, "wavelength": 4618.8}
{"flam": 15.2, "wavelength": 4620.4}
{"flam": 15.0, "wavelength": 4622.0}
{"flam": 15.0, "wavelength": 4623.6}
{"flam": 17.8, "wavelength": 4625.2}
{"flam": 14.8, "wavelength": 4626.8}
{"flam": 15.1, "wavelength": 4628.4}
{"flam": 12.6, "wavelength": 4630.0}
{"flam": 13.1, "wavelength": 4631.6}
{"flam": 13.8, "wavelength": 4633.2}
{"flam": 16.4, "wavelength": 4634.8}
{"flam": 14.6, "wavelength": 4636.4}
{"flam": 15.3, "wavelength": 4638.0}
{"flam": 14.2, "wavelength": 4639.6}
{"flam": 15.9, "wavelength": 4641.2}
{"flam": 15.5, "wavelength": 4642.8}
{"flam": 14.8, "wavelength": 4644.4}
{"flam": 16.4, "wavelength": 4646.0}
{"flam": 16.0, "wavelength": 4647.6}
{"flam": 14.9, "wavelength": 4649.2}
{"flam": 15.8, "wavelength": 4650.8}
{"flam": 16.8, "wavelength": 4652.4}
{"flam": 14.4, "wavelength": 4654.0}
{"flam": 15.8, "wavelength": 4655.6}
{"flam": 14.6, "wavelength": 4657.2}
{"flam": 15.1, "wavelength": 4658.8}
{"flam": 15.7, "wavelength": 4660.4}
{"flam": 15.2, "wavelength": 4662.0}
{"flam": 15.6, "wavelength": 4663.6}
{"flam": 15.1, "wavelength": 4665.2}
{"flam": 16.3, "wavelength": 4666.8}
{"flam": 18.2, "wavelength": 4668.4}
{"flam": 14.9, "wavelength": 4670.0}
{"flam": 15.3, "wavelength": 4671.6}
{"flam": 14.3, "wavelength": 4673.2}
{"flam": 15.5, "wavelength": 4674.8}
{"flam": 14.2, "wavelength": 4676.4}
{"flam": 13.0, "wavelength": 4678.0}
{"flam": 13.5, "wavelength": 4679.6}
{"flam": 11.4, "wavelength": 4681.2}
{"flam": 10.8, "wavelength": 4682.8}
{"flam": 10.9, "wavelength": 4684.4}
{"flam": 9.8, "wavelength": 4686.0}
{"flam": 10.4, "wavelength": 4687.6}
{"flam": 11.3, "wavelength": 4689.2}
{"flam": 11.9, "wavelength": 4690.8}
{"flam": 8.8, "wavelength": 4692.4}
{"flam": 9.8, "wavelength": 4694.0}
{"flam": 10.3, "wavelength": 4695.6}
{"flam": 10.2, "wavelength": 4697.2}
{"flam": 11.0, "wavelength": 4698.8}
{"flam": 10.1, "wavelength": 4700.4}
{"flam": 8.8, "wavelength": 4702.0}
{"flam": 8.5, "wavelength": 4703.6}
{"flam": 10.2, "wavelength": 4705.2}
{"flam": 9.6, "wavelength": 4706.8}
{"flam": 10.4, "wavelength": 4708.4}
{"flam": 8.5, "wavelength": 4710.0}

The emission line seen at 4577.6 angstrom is Lyman alpha 1216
